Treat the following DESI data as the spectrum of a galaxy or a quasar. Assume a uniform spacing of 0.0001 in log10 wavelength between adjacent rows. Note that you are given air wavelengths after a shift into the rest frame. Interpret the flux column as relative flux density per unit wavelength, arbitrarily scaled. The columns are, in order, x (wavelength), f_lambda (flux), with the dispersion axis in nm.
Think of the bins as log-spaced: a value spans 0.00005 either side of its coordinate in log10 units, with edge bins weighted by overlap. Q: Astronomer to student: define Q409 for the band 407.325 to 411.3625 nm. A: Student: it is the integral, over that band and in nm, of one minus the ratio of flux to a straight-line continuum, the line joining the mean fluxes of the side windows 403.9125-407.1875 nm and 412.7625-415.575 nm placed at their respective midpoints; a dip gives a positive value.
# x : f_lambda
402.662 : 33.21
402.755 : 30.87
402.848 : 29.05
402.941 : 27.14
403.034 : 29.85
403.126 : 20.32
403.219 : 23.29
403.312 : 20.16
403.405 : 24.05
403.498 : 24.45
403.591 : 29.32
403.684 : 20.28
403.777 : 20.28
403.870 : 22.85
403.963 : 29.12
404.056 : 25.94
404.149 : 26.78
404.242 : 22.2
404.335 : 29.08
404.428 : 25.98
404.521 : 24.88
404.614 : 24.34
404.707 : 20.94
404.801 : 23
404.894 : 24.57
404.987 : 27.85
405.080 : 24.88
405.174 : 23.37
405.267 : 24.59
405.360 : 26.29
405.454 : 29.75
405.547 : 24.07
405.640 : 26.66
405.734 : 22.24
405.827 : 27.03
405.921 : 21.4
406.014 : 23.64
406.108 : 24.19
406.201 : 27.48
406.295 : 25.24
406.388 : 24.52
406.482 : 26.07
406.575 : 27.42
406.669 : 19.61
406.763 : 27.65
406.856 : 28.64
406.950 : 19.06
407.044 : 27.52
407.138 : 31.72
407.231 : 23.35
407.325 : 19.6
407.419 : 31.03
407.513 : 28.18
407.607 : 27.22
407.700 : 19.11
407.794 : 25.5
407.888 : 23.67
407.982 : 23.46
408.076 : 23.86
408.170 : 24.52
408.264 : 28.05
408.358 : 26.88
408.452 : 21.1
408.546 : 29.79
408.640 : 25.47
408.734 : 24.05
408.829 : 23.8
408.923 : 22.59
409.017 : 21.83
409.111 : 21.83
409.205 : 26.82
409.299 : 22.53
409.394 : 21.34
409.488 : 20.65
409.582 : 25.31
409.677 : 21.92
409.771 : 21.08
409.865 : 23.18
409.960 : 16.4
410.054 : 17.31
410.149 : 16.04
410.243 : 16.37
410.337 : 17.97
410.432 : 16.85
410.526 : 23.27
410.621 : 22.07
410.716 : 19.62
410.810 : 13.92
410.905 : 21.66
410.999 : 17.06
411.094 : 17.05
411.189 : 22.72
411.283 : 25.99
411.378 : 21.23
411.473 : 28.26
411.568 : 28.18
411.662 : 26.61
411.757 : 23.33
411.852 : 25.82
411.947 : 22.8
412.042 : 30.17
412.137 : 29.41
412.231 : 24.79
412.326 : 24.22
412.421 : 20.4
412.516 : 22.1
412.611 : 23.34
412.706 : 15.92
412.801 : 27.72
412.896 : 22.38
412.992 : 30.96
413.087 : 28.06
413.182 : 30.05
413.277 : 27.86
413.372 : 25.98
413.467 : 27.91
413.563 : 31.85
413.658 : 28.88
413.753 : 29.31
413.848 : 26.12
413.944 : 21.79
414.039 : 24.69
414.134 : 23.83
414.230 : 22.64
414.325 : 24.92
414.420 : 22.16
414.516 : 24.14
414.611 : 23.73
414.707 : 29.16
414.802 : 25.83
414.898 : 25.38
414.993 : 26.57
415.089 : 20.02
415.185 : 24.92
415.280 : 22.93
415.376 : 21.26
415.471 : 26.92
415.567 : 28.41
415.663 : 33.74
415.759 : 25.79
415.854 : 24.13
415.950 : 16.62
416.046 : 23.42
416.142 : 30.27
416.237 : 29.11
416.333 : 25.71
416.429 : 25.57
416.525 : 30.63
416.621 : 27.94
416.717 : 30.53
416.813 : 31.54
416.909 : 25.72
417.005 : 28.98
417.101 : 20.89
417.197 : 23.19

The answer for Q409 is 0.514 nm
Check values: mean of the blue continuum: 25.4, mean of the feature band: 22.3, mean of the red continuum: 25.8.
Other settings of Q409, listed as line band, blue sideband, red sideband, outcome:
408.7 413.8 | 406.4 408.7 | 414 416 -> 0.340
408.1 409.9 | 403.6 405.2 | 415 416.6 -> 0.086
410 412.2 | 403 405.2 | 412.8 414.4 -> 0.354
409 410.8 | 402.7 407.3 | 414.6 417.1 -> 0.362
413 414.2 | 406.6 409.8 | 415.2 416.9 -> -0.059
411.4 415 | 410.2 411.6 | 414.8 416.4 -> -0.428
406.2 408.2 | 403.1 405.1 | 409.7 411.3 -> -0.300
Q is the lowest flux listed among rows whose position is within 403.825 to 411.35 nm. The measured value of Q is 13.92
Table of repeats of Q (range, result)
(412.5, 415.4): 15.92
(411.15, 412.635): 20.4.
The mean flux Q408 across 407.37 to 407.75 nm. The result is 26.4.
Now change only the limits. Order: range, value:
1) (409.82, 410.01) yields 19.7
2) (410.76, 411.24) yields 18.6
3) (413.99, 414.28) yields 23.8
